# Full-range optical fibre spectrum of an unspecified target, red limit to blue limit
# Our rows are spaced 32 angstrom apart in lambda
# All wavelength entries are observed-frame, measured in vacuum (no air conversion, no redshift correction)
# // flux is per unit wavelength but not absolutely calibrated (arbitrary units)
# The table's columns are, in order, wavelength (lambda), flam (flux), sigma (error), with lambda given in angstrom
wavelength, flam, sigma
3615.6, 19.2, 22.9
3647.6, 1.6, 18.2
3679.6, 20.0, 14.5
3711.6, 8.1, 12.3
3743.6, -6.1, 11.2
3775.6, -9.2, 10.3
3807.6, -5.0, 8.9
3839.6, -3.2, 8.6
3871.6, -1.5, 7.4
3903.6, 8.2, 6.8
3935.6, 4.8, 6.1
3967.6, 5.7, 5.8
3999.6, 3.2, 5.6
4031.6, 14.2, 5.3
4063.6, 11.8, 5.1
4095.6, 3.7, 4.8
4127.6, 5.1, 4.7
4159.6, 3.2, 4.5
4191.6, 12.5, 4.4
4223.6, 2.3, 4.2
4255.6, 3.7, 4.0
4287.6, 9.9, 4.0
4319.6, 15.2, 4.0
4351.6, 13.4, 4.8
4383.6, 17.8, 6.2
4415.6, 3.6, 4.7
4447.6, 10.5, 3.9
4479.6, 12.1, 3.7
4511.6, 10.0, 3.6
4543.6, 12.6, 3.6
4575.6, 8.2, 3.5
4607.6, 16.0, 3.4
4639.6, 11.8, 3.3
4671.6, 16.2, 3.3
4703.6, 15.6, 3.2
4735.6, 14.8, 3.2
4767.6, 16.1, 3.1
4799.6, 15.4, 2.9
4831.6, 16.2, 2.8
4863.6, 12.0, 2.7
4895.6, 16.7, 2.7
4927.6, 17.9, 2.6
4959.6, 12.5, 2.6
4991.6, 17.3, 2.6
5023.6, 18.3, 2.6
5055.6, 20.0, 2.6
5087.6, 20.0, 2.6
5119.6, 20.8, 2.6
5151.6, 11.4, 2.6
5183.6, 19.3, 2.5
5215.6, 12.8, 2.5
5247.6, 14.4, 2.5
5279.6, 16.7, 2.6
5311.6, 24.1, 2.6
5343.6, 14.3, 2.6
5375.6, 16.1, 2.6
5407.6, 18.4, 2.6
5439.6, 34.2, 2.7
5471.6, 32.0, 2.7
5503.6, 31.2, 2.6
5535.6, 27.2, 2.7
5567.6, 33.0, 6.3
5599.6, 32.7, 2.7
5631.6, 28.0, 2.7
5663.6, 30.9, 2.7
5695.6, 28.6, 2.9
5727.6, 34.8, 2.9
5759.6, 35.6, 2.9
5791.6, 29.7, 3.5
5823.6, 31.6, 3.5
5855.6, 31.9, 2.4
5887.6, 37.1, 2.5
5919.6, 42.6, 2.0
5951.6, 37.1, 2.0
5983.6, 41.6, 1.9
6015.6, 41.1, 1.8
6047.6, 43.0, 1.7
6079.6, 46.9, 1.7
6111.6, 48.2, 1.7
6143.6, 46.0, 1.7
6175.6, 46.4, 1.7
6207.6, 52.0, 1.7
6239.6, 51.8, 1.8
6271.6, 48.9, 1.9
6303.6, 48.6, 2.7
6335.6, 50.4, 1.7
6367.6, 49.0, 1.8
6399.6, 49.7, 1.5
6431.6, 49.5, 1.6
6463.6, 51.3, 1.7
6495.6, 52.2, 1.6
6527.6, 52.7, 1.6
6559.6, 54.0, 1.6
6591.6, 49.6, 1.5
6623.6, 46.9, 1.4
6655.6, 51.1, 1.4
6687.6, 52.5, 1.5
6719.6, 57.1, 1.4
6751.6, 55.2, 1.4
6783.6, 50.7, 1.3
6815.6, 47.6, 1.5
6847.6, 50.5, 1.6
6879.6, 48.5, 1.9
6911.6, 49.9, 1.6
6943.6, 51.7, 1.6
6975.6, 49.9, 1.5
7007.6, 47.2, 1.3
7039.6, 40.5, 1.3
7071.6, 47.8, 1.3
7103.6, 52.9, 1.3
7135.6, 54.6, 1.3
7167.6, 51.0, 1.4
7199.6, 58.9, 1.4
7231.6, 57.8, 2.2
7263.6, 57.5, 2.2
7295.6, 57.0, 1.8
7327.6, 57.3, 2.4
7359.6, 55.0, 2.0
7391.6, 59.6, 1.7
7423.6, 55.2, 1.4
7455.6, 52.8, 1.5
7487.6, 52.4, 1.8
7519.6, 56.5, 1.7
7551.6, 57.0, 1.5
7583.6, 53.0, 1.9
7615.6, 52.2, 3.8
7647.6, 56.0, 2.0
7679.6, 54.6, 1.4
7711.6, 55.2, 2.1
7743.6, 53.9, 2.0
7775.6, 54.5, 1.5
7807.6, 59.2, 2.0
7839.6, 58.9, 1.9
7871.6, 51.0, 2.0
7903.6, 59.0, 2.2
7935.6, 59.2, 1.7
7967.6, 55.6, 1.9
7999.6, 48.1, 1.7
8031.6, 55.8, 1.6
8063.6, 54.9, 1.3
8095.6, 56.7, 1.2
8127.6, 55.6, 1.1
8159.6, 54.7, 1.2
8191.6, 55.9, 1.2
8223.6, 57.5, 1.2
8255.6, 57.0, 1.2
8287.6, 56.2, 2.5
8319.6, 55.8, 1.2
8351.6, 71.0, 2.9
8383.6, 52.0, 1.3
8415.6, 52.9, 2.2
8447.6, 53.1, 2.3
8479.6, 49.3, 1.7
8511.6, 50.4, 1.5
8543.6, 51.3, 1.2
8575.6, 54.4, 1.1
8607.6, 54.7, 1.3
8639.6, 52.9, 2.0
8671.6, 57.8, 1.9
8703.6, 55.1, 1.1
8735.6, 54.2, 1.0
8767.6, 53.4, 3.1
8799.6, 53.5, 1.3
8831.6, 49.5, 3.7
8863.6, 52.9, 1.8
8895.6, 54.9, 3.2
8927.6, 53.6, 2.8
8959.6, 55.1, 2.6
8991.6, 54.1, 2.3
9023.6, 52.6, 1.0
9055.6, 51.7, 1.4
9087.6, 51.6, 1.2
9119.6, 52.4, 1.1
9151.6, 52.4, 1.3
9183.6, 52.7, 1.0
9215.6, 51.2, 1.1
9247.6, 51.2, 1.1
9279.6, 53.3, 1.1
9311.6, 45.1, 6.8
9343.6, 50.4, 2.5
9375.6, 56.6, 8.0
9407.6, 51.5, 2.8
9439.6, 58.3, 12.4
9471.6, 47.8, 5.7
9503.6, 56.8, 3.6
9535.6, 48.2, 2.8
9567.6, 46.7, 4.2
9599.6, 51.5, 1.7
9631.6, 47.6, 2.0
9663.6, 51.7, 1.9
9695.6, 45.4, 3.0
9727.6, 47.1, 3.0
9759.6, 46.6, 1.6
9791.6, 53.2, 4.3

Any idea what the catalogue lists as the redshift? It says 0.359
